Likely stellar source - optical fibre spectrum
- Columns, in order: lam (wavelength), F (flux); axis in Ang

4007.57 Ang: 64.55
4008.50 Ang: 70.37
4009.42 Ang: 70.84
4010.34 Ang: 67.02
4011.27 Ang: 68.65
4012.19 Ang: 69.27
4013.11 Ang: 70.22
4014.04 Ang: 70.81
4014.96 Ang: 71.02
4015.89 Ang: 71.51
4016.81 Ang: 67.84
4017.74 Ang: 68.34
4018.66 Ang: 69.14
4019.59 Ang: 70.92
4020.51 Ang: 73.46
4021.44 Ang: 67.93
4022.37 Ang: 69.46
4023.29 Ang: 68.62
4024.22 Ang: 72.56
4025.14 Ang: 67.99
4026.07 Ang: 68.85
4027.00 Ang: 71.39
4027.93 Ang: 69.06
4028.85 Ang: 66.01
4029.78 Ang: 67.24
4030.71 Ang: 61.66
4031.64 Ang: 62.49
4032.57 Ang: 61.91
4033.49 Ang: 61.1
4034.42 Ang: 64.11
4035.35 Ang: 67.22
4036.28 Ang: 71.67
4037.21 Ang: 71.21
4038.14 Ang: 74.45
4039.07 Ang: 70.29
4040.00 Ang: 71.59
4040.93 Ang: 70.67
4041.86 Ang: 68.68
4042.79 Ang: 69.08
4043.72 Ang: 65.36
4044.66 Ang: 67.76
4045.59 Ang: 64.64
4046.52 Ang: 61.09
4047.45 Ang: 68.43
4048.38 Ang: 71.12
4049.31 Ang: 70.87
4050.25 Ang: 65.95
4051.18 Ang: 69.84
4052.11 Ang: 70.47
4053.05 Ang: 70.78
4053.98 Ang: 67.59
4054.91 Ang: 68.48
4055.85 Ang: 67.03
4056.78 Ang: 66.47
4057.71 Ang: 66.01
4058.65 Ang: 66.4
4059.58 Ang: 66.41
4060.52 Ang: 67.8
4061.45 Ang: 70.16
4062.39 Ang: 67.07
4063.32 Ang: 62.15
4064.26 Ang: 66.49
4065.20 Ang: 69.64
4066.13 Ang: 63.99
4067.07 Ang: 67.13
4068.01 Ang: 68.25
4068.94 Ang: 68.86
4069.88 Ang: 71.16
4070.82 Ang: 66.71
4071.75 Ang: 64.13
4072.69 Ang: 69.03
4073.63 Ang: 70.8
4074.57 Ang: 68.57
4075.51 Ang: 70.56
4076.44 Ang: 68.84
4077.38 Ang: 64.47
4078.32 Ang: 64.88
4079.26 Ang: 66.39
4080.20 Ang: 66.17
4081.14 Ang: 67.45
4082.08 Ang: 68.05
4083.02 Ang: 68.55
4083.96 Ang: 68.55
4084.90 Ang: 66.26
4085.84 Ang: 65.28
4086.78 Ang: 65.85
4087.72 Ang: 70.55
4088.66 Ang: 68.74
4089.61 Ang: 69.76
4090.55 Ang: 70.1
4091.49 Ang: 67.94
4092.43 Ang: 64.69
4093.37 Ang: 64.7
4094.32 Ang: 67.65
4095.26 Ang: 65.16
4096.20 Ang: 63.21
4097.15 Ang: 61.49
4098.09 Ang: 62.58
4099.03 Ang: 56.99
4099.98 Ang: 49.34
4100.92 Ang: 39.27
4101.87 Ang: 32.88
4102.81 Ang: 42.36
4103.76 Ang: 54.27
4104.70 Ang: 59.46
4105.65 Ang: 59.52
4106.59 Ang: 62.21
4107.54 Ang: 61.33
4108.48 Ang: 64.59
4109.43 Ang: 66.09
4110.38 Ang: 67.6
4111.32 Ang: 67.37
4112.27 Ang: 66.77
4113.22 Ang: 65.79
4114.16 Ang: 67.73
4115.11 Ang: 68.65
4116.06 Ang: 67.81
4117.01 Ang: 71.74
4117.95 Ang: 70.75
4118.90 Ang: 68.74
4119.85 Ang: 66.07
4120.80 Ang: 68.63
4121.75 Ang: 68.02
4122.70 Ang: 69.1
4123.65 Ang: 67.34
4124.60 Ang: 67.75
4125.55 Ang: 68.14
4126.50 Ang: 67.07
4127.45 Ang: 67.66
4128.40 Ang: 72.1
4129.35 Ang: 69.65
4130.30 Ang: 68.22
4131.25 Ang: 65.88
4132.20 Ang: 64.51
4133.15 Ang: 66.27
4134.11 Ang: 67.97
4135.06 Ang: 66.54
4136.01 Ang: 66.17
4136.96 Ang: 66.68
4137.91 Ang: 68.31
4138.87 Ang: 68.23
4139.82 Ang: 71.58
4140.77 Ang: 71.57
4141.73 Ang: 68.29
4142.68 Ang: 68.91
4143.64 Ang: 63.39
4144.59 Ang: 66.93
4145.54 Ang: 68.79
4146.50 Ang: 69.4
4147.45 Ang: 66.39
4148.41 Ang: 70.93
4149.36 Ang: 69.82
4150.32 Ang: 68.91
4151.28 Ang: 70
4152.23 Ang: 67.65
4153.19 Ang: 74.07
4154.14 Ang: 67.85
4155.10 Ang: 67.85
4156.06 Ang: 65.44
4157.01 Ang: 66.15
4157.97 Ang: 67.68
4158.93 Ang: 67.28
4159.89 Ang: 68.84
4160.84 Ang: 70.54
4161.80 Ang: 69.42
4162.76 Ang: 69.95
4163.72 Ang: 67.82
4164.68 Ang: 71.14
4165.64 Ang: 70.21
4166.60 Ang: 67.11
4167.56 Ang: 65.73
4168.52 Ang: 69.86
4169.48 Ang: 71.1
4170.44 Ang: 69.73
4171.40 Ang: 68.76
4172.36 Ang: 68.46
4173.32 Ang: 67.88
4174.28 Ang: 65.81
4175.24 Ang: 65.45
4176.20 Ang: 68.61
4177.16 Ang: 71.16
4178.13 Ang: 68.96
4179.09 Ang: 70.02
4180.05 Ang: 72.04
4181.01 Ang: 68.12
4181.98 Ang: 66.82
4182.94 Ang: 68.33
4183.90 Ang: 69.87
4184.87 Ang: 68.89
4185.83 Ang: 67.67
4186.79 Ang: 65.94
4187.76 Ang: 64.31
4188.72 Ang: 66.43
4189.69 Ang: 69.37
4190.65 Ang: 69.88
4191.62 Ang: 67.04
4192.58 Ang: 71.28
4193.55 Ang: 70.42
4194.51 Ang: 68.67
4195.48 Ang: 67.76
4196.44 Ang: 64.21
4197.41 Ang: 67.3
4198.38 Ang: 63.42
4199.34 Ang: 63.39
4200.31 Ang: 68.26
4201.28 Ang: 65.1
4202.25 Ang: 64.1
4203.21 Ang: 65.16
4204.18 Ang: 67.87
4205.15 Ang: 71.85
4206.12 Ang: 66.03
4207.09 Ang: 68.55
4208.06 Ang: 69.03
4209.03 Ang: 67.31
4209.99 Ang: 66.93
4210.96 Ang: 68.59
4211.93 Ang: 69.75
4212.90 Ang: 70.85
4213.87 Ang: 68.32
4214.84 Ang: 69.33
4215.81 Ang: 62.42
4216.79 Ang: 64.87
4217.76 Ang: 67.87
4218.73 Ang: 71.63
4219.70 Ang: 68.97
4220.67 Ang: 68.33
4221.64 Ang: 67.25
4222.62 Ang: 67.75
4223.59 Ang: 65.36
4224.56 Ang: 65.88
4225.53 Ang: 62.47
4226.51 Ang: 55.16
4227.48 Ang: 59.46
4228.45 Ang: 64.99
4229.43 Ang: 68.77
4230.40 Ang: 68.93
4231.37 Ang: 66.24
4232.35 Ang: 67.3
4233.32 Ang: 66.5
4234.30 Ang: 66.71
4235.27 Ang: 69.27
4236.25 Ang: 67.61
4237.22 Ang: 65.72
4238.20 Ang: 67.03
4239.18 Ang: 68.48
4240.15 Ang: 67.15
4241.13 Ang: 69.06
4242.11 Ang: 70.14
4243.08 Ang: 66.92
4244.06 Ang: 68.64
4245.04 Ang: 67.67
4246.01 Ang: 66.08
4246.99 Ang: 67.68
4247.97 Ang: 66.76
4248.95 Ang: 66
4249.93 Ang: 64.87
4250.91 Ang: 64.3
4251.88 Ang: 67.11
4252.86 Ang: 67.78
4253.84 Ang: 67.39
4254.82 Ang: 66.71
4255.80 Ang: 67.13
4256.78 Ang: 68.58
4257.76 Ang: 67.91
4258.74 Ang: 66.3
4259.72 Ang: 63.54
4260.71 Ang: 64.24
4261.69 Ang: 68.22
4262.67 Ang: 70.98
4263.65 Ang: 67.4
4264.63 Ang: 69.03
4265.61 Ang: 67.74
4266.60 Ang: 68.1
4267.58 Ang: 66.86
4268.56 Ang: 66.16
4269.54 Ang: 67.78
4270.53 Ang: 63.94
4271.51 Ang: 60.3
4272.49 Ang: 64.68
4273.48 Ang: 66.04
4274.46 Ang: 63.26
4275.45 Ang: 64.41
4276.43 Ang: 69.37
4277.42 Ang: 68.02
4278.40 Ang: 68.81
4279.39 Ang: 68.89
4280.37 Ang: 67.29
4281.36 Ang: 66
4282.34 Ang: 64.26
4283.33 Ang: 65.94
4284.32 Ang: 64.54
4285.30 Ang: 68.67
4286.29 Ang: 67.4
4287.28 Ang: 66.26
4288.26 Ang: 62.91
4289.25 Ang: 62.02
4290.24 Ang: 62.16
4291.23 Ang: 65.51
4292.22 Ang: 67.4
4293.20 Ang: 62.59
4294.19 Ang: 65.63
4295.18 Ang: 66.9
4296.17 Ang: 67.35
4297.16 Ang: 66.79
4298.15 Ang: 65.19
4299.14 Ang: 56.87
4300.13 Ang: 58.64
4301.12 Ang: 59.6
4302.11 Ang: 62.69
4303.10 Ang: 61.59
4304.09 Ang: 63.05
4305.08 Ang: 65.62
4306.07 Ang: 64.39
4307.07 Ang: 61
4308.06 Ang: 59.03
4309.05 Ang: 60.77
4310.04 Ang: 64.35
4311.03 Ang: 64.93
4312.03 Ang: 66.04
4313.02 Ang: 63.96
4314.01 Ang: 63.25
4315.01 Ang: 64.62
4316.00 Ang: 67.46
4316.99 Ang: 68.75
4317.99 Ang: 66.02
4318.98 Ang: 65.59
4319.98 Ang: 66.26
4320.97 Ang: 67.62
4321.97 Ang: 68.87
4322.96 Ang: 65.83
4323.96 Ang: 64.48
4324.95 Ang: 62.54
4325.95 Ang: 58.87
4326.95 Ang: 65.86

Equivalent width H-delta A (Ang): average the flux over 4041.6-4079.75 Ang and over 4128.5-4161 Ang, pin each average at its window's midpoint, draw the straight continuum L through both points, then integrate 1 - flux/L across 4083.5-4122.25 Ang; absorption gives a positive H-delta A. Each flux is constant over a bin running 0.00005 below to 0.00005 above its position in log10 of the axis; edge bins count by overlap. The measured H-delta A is 2.6 Ang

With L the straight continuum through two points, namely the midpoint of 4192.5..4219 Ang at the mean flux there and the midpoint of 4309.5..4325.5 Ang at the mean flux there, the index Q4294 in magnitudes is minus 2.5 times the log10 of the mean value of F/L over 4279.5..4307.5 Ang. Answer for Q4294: 0.029 mag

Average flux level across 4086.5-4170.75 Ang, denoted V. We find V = 66.1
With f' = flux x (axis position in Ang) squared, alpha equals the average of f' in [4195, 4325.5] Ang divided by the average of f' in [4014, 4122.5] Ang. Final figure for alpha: 1.1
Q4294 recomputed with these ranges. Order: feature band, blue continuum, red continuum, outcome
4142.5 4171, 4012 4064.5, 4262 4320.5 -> -0.030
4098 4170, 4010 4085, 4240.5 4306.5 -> 0.019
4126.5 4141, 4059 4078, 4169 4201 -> -0.003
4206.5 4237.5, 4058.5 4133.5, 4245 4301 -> -0.018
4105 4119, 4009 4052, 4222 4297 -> 0.023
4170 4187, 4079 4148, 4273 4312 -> -0.057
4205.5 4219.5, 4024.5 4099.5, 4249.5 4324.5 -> -0.032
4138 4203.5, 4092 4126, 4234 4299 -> -0.067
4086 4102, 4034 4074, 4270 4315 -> 0.094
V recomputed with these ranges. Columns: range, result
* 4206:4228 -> 66.6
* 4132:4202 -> 68.1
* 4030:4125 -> 65.8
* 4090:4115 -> 60.6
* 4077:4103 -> 62.7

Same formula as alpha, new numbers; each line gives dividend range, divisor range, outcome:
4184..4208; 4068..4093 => 1.05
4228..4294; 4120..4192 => 1.02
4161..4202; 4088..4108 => 1.20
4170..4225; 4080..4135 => 1.09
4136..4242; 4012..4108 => 1.09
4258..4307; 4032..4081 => 1.08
